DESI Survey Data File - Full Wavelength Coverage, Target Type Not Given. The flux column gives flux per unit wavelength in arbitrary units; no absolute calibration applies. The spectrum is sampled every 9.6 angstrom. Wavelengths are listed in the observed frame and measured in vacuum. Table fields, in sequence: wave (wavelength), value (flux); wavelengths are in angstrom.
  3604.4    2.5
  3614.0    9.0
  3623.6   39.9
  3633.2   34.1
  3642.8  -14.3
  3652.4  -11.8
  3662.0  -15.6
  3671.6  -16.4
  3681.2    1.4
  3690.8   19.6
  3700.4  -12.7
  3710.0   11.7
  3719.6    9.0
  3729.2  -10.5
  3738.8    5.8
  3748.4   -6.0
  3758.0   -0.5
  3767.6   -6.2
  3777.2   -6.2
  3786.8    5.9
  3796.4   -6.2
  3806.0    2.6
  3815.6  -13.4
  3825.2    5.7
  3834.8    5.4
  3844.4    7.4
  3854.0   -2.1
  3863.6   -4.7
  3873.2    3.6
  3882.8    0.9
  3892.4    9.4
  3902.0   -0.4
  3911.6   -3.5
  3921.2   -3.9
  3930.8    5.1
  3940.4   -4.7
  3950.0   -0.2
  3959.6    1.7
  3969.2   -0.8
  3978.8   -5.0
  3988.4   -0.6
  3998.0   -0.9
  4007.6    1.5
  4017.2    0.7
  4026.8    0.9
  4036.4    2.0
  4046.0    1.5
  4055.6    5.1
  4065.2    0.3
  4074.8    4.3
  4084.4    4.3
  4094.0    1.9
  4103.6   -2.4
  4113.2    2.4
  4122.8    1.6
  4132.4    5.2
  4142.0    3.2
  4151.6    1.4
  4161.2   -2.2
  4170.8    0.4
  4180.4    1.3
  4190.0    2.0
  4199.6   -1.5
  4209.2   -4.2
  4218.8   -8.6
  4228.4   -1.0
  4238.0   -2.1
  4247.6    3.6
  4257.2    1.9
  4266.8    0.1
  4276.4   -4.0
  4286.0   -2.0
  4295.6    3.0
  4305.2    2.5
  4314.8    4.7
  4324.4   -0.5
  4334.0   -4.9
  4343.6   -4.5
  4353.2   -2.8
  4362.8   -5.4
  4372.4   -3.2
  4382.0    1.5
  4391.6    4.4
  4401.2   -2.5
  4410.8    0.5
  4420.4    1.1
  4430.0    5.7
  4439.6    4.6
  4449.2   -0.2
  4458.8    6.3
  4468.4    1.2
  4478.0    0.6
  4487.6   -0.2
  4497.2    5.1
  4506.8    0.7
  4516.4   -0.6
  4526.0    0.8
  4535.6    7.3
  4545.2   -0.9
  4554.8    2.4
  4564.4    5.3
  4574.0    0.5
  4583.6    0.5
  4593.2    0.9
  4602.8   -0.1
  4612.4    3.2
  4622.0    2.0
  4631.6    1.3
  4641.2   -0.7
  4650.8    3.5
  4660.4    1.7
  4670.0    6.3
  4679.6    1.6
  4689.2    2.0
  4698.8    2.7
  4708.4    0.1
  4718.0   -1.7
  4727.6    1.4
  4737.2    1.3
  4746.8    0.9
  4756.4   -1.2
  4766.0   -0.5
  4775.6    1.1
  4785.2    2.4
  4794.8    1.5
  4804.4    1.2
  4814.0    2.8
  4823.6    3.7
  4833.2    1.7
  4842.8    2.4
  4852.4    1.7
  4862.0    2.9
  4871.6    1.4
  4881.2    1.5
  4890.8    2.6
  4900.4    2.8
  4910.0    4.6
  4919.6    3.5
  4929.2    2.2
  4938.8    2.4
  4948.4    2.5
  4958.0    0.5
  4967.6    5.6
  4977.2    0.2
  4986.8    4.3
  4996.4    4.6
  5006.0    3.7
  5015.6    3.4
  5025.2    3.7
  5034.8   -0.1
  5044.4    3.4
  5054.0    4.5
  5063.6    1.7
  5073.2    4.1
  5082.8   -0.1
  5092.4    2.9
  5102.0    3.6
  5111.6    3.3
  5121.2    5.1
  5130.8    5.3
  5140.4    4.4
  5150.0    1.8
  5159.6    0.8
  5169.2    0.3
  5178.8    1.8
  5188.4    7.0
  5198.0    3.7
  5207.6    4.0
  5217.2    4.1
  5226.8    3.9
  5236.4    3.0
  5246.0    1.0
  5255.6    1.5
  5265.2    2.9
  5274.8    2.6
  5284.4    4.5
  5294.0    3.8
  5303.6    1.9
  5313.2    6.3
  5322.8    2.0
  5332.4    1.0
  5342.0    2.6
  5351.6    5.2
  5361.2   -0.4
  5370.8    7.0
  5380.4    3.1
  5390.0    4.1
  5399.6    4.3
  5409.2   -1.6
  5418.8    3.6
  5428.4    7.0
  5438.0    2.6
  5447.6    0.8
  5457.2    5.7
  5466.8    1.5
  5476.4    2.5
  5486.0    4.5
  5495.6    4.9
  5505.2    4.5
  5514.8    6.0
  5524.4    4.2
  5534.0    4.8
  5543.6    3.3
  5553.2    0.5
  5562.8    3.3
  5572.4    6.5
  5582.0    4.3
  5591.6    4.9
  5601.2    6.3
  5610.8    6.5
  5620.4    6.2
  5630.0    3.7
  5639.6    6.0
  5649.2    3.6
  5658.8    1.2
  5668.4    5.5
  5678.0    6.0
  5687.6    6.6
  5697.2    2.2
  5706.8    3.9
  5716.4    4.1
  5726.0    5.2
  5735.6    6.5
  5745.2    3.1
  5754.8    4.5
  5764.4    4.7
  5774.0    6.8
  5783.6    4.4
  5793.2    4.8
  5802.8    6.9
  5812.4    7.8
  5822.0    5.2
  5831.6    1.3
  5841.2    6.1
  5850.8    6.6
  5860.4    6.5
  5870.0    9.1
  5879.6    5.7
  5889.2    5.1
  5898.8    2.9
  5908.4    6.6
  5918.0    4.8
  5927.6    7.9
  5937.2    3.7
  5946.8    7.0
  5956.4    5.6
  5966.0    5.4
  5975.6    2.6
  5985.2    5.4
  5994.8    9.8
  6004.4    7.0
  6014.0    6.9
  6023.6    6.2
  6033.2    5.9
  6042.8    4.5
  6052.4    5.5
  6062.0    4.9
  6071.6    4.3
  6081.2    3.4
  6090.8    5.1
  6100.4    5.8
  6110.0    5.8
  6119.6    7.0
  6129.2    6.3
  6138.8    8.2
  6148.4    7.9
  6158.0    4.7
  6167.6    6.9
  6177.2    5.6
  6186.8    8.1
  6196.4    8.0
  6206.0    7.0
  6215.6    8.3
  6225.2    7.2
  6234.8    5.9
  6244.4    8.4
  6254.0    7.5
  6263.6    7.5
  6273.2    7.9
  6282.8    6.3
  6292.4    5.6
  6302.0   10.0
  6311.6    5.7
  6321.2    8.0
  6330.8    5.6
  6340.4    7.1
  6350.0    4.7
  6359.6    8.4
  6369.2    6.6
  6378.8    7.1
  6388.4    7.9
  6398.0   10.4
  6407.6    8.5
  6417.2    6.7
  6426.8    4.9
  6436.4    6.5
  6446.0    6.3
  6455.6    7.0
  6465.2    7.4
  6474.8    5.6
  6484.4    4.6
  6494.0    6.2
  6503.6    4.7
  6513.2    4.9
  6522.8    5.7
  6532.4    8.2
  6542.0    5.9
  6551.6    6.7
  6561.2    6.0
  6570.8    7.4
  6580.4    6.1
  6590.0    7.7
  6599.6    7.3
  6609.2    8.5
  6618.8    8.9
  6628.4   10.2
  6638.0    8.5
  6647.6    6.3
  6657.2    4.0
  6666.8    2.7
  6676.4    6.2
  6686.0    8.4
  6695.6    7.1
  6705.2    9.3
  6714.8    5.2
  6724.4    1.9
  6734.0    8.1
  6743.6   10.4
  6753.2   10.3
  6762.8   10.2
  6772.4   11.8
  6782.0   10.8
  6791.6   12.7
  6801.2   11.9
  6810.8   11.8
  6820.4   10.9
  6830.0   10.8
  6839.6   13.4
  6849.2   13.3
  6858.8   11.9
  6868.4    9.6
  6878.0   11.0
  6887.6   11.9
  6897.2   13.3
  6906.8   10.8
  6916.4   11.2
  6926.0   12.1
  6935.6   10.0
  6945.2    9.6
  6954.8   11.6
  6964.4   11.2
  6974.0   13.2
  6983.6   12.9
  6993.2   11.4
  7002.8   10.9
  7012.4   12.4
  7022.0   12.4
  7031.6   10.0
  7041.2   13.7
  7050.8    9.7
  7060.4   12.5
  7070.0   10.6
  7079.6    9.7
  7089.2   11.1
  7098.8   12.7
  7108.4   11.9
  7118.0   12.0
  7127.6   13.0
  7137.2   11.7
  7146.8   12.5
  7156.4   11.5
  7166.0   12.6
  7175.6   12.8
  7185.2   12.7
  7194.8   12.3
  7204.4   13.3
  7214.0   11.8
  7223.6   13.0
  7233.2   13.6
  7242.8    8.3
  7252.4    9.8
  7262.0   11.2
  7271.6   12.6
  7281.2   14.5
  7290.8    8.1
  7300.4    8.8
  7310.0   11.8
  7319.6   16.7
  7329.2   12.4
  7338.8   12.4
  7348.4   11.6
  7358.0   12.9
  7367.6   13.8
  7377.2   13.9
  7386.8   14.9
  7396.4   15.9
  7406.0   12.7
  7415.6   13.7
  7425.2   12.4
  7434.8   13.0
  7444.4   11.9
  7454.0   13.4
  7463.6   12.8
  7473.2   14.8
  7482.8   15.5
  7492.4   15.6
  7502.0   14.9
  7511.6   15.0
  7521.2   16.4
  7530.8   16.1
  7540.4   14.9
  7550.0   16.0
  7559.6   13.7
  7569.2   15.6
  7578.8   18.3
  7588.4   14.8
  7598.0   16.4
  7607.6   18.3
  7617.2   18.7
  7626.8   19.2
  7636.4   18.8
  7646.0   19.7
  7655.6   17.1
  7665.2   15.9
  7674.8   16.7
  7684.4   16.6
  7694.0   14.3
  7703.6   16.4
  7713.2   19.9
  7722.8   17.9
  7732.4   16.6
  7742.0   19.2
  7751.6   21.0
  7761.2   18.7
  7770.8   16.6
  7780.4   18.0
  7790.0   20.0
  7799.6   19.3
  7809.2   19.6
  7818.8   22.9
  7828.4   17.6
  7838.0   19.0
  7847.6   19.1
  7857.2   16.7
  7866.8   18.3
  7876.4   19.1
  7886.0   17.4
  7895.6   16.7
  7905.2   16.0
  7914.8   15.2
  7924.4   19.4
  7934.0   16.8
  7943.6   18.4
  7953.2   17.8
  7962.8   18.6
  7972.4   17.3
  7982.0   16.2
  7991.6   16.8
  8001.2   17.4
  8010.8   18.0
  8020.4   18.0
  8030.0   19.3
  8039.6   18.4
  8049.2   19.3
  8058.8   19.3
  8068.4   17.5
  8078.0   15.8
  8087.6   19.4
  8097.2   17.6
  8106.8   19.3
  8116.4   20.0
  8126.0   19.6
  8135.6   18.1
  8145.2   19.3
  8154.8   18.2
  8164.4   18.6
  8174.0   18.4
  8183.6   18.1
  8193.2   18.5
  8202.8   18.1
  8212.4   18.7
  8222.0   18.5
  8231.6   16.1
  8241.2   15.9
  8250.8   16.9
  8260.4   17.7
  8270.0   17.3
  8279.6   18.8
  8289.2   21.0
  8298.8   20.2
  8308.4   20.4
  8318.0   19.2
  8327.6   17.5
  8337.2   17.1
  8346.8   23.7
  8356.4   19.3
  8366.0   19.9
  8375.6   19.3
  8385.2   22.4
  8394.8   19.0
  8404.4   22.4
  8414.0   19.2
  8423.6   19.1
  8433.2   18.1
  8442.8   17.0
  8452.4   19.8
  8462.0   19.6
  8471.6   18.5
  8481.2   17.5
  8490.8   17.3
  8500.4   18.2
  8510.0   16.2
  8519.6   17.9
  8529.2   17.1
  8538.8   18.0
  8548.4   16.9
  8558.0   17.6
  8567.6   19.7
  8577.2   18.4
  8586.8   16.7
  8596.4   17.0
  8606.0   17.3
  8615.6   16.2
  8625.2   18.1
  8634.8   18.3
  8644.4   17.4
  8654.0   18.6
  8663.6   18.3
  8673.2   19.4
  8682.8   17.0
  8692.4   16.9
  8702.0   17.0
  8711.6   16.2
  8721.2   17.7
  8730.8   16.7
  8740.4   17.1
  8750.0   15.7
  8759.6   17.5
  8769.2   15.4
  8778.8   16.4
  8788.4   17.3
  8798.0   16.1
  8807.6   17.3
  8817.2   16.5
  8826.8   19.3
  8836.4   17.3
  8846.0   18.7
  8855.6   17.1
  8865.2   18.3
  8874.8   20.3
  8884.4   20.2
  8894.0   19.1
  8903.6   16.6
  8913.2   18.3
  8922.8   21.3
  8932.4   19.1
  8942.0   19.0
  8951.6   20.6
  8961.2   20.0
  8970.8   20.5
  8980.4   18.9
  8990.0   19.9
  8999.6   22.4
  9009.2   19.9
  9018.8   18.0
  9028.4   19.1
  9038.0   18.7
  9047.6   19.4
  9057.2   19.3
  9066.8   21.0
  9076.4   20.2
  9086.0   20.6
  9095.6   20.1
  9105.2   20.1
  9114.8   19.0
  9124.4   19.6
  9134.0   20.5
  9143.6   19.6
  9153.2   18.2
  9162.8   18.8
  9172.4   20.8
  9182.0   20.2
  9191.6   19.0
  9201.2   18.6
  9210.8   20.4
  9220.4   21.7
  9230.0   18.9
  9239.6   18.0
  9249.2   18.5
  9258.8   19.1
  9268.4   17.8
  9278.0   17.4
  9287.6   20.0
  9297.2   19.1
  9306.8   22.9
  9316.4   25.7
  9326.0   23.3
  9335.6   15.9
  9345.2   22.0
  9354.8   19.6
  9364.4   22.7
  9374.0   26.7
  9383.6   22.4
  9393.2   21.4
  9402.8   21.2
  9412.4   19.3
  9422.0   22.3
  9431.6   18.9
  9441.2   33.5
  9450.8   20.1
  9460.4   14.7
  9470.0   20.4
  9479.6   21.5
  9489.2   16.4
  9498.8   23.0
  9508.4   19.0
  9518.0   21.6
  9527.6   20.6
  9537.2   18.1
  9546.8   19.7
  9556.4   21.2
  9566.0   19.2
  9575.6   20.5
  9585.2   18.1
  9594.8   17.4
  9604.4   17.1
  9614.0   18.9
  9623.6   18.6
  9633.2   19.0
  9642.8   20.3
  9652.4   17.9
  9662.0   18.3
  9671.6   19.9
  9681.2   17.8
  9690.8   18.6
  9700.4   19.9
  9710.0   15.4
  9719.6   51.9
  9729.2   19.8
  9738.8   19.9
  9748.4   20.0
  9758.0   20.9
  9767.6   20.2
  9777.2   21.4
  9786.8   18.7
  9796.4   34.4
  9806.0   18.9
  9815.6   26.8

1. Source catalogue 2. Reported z 0.693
